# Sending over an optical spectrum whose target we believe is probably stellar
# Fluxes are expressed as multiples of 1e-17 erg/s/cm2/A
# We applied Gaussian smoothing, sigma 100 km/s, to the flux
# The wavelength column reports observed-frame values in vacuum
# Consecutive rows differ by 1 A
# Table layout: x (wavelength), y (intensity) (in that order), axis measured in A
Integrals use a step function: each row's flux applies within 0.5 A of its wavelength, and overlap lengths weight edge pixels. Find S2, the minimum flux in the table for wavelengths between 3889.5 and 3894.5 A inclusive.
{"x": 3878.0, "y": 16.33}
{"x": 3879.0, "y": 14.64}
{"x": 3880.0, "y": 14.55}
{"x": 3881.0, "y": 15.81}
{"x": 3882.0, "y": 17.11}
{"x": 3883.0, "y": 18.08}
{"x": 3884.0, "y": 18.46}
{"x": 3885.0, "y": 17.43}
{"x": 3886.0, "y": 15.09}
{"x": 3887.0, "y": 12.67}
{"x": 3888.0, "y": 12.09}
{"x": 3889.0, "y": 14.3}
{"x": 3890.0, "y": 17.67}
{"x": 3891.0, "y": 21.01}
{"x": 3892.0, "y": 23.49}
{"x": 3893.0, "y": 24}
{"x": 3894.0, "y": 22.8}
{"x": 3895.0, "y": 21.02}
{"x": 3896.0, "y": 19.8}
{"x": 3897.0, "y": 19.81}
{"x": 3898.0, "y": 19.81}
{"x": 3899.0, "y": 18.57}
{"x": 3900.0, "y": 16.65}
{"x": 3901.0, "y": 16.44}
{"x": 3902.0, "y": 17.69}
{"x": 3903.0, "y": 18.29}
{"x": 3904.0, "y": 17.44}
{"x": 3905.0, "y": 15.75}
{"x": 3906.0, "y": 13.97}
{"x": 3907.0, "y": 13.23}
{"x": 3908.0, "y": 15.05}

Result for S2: 17.67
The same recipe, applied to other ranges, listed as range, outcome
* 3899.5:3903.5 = 16.44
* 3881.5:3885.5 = 17.11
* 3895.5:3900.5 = 16.65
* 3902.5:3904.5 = 17.44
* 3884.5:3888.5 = 12.09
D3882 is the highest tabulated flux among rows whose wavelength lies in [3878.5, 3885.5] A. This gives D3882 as 18.46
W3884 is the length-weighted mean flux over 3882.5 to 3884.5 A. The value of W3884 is 18.3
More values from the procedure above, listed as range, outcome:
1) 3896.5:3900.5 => 18.7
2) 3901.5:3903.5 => 18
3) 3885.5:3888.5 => 13.3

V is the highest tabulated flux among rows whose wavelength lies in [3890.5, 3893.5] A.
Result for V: 24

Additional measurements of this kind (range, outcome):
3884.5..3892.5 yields 23.49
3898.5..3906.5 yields 18.57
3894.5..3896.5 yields 21.02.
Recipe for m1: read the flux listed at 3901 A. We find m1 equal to 16.44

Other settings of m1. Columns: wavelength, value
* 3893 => 24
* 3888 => 12.09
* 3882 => 17.11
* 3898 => 19.81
